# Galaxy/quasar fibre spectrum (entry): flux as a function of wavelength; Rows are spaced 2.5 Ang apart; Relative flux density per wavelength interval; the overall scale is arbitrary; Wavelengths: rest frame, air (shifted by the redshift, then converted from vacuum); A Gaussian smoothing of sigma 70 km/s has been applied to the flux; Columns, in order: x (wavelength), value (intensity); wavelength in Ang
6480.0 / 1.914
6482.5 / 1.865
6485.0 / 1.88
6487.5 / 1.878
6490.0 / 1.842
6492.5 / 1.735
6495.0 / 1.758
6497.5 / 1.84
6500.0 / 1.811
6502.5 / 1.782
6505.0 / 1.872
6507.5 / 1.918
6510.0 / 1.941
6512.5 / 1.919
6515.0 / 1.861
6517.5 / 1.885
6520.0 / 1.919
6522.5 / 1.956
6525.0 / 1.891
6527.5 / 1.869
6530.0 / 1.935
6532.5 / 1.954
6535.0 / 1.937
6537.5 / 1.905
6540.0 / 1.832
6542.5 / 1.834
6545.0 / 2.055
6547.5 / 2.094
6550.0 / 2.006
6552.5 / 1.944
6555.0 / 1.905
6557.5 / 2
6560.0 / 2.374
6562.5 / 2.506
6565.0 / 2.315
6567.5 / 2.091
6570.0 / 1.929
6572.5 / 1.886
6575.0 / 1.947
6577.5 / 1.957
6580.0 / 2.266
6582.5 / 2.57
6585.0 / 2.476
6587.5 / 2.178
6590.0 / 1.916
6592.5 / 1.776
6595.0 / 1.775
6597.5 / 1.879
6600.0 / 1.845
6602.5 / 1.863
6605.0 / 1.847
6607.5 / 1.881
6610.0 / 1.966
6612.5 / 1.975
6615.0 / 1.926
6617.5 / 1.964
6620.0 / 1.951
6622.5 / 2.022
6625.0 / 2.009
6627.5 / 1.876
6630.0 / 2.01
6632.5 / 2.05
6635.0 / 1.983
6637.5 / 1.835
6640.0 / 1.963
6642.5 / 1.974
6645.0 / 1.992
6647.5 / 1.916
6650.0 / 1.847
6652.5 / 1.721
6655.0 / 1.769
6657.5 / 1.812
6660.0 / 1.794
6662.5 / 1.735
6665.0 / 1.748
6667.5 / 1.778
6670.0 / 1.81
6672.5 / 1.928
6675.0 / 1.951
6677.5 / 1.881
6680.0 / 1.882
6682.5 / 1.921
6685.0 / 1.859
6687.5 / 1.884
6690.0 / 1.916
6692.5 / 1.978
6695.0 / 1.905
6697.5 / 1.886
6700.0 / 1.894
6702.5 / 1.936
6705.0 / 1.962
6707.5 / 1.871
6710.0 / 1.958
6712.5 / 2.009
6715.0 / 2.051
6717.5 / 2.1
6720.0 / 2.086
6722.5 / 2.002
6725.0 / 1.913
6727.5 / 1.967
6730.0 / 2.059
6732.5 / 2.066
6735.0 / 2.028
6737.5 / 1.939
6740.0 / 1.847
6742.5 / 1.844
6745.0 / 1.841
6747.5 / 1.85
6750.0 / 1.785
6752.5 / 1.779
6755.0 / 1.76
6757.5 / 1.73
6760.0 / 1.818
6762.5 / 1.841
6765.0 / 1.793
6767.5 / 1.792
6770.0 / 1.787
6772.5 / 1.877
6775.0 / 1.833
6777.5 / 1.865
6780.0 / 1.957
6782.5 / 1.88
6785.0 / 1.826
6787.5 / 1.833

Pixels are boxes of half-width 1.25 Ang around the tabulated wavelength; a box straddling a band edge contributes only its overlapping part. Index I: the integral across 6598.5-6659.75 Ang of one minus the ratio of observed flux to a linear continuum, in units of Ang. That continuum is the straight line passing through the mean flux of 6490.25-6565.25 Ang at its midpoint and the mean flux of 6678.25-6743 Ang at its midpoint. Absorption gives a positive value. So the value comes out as 1.1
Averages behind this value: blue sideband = 1.95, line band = 1.91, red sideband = 1.95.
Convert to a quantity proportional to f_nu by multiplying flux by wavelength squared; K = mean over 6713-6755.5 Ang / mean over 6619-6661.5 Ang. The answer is 1.04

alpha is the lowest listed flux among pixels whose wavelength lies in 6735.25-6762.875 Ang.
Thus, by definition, 1.73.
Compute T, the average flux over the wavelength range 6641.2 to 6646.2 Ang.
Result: 1.98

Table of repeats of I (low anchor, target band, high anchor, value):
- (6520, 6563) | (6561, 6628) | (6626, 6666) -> -3.2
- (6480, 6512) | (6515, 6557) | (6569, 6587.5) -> 1.3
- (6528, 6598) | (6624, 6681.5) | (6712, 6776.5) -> 2.7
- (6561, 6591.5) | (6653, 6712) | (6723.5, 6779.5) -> 3.3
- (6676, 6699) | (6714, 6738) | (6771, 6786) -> -1.7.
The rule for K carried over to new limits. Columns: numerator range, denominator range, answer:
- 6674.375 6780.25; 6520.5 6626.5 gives 0.99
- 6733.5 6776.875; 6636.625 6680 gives 1.02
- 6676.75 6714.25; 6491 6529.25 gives 1.09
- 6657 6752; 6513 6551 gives 1.04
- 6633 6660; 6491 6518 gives 1.06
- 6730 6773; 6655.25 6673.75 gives 1.06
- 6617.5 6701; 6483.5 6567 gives 1.01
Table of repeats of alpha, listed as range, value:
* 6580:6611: 1.775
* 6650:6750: 1.721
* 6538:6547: 1.832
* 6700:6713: 1.871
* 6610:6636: 1.876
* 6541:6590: 1.834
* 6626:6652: 1.835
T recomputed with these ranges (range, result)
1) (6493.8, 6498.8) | 1.8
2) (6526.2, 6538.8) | 1.92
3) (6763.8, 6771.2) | 1.79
